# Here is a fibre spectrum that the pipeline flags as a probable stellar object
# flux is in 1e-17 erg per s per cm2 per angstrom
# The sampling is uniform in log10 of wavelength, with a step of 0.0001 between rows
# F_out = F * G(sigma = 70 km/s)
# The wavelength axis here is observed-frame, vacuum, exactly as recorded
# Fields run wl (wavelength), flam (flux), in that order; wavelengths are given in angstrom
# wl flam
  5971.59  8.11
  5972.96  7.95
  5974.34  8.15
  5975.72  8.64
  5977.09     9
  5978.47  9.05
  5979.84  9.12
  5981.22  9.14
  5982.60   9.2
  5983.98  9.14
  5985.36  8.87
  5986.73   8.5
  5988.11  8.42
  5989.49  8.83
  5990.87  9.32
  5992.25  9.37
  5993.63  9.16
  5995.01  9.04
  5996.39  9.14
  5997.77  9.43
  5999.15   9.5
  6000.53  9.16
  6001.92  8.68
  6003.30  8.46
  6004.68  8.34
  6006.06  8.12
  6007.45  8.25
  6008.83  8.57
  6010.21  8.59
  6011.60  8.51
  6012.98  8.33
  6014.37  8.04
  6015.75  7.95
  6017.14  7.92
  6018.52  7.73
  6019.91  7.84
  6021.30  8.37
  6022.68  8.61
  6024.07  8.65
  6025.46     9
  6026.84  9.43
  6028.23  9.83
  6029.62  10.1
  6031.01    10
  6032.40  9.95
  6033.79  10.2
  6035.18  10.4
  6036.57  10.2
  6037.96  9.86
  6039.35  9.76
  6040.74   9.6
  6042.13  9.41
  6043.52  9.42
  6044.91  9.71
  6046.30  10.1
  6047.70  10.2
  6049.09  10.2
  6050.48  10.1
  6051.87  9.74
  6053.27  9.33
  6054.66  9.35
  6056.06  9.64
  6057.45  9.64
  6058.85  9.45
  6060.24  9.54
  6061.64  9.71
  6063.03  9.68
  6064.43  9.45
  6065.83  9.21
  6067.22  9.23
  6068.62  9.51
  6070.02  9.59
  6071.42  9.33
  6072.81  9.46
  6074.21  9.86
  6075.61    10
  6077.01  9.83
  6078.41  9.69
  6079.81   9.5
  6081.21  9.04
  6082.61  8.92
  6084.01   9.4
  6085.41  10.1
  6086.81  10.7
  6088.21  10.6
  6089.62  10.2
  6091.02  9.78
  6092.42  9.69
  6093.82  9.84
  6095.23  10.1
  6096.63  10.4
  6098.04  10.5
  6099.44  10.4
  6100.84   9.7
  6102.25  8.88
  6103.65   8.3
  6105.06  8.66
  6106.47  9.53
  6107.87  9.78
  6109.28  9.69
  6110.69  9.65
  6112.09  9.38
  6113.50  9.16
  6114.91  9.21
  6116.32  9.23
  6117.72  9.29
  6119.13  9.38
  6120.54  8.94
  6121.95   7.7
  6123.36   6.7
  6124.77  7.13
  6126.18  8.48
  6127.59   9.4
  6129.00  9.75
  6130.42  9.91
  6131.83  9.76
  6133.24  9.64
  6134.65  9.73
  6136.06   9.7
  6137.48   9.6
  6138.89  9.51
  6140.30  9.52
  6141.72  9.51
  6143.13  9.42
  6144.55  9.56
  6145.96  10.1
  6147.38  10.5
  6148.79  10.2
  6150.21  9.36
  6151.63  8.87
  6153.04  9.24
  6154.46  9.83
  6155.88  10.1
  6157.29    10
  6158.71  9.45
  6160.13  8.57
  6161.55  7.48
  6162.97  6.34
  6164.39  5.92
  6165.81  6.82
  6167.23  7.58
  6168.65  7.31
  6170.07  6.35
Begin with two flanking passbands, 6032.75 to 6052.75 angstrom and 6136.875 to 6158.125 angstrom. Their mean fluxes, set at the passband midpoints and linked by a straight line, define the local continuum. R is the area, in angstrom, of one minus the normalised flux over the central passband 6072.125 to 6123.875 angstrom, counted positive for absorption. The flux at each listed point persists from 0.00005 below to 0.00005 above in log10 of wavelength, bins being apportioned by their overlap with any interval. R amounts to 1.6 angstrom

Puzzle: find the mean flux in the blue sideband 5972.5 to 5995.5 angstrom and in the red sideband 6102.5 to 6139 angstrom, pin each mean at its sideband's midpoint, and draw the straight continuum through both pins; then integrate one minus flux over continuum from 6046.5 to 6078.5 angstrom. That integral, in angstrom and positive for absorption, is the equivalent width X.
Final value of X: -2.2 angstrom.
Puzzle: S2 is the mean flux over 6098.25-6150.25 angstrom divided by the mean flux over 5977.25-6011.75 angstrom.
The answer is 1.05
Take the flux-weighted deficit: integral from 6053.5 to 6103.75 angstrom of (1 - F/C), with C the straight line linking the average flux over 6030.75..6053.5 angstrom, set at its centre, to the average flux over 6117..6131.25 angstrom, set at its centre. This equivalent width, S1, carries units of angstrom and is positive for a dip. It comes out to -1.8 angstrom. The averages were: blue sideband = 9.9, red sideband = 8.68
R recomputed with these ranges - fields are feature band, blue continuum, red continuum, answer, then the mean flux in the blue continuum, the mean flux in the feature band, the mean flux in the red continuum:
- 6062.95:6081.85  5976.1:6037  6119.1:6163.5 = -1.0 angstrom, 8.94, 9.52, 9.18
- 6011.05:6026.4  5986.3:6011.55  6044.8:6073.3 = 1.4 angstrom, 8.82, 8.29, 9.63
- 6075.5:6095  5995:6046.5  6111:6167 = -1.7 angstrom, 9.05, 9.81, 9.03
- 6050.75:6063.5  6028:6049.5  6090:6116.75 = 0.3 angstrom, 9.93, 9.58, 9.58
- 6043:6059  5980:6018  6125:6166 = -1.5 angstrom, 8.74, 9.75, 9.19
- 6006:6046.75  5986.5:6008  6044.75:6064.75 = 1.0 angstrom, 8.87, 9.09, 9.73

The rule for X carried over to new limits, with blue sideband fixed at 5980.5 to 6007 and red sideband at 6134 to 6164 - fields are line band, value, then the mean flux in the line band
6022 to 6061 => -2.8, 9.69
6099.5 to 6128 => 0.9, 8.94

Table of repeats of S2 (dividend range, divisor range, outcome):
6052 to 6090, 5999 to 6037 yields 1.09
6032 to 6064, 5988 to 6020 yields 1.13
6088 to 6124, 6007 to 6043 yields 1.04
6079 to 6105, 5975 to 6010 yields 1.10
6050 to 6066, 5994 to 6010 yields 1.09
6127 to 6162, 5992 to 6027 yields 1.11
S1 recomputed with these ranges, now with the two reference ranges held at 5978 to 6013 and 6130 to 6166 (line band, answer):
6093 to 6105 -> -0.80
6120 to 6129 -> 0.96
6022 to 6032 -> -0.51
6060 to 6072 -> -0.60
